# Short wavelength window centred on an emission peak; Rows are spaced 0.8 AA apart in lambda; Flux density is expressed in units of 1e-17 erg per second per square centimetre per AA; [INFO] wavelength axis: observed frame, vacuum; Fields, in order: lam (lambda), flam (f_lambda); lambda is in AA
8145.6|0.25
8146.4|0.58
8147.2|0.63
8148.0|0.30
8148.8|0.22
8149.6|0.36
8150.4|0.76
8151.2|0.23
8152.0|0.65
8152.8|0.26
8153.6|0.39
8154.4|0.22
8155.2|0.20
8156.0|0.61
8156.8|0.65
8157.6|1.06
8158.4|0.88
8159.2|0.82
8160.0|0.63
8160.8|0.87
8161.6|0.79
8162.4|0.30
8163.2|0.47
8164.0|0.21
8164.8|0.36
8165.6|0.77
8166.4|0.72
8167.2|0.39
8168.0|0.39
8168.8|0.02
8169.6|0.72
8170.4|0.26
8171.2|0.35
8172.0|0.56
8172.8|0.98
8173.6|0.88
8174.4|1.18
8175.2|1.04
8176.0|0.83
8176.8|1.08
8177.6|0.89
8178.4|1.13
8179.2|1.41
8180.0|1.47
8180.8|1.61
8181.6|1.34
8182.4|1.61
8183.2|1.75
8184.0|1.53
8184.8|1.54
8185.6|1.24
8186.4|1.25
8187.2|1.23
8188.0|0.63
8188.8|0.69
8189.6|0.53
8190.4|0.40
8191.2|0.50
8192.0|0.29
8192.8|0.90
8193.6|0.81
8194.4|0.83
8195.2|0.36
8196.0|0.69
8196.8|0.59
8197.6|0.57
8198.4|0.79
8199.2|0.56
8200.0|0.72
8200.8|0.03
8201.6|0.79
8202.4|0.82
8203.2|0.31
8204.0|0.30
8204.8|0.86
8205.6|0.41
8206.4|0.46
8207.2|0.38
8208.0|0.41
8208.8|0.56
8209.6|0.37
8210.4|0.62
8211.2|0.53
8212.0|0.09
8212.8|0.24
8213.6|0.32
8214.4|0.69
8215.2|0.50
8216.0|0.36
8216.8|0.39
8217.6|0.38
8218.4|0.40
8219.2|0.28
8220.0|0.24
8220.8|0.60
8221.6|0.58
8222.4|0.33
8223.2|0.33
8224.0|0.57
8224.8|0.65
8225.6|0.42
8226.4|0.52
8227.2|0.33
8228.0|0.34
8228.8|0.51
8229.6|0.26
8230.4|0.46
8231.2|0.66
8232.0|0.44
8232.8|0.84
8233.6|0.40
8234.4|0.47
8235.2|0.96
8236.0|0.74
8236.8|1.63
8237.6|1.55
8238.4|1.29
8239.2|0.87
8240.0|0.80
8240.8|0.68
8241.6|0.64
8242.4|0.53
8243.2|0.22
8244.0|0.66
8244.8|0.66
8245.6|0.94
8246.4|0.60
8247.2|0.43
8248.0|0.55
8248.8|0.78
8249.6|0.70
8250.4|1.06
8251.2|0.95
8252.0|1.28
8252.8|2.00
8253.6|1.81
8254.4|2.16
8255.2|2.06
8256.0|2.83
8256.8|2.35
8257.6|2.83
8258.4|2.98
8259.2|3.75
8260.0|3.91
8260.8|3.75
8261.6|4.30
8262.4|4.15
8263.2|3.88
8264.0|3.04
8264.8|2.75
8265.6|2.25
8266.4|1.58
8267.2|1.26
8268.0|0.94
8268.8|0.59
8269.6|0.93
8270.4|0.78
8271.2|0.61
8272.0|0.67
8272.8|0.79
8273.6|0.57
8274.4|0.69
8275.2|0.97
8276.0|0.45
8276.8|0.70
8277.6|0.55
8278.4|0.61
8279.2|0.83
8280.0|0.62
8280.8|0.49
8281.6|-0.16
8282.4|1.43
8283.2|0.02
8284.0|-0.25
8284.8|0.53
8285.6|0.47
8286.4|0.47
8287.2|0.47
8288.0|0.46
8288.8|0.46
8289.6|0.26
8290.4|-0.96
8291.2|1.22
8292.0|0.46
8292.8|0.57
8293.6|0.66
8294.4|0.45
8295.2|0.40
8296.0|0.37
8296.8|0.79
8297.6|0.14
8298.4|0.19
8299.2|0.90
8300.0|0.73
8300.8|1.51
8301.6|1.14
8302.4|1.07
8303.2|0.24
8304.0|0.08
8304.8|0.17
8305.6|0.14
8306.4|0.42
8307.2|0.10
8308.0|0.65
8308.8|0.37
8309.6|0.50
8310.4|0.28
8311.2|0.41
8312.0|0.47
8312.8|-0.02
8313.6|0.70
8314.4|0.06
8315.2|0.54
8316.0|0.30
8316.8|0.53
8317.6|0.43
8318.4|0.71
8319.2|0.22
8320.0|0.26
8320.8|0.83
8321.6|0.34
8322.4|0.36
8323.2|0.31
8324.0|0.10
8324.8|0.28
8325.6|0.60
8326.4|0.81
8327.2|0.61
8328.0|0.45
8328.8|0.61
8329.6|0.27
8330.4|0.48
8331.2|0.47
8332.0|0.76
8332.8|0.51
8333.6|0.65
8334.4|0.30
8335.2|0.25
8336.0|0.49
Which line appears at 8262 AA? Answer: [O III] 5007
